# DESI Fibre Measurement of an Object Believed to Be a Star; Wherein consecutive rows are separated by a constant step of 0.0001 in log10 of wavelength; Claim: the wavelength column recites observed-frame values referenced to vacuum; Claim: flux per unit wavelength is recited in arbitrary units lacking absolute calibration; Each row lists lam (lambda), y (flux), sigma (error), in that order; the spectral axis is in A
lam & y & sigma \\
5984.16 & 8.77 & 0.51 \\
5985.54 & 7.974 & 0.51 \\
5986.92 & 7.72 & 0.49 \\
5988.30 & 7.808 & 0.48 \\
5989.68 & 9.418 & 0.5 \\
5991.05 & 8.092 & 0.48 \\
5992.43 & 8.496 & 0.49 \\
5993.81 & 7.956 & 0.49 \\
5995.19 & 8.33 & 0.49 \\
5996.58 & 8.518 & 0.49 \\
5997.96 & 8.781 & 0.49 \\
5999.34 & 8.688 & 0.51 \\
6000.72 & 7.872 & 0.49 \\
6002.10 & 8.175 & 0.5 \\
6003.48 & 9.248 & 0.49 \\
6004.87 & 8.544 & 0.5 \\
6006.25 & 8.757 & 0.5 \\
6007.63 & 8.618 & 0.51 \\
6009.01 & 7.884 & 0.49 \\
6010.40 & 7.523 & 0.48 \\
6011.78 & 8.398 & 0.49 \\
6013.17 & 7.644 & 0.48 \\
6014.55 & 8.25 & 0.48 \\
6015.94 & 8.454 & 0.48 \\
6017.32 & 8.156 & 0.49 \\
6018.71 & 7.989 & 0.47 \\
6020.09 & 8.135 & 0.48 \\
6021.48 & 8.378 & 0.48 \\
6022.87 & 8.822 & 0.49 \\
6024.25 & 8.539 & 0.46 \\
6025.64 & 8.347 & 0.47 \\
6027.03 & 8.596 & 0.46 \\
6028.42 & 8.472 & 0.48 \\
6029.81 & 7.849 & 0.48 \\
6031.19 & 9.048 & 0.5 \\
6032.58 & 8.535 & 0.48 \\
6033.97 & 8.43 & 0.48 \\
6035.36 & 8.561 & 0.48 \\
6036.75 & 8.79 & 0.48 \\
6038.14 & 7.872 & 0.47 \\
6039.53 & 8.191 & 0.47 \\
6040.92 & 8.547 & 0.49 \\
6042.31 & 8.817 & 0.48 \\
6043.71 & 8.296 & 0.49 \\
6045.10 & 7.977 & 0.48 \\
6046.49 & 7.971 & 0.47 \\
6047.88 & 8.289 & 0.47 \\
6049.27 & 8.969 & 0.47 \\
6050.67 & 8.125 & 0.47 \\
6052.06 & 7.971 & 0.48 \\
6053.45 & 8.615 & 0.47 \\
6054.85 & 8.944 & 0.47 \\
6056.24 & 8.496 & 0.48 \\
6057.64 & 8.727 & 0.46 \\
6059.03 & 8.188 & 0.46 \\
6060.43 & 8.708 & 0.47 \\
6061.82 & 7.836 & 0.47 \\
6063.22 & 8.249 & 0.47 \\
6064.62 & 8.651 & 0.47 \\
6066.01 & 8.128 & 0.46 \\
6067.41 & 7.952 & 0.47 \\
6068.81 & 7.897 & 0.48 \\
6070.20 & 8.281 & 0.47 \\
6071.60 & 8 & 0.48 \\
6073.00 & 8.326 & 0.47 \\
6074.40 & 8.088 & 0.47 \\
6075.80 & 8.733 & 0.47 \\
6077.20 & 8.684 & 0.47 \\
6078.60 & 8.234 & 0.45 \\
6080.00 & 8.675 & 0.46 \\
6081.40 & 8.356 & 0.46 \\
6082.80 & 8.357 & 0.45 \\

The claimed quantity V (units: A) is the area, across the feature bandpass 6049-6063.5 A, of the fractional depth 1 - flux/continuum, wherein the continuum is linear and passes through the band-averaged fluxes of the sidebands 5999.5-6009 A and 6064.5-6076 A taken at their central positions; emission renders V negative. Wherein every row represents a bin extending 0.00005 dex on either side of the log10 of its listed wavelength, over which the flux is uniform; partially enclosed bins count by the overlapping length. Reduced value -0.3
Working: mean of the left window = 8.5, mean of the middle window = 8.43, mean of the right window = 8.19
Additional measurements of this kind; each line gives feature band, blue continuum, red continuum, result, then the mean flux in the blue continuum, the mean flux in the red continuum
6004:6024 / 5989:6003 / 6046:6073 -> 0.3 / 8.45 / 8.32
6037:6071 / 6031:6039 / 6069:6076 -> 0.1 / 8.5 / 8.23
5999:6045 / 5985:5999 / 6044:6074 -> -0.3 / 8.32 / 8.3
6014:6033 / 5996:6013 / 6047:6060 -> 0.1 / 8.39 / 8.48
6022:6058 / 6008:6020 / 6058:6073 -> -1.4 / 8.06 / 8.21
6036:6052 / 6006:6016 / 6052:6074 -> -0.2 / 8.15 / 8.32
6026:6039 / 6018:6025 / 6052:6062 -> -0.1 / 8.37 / 8.5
